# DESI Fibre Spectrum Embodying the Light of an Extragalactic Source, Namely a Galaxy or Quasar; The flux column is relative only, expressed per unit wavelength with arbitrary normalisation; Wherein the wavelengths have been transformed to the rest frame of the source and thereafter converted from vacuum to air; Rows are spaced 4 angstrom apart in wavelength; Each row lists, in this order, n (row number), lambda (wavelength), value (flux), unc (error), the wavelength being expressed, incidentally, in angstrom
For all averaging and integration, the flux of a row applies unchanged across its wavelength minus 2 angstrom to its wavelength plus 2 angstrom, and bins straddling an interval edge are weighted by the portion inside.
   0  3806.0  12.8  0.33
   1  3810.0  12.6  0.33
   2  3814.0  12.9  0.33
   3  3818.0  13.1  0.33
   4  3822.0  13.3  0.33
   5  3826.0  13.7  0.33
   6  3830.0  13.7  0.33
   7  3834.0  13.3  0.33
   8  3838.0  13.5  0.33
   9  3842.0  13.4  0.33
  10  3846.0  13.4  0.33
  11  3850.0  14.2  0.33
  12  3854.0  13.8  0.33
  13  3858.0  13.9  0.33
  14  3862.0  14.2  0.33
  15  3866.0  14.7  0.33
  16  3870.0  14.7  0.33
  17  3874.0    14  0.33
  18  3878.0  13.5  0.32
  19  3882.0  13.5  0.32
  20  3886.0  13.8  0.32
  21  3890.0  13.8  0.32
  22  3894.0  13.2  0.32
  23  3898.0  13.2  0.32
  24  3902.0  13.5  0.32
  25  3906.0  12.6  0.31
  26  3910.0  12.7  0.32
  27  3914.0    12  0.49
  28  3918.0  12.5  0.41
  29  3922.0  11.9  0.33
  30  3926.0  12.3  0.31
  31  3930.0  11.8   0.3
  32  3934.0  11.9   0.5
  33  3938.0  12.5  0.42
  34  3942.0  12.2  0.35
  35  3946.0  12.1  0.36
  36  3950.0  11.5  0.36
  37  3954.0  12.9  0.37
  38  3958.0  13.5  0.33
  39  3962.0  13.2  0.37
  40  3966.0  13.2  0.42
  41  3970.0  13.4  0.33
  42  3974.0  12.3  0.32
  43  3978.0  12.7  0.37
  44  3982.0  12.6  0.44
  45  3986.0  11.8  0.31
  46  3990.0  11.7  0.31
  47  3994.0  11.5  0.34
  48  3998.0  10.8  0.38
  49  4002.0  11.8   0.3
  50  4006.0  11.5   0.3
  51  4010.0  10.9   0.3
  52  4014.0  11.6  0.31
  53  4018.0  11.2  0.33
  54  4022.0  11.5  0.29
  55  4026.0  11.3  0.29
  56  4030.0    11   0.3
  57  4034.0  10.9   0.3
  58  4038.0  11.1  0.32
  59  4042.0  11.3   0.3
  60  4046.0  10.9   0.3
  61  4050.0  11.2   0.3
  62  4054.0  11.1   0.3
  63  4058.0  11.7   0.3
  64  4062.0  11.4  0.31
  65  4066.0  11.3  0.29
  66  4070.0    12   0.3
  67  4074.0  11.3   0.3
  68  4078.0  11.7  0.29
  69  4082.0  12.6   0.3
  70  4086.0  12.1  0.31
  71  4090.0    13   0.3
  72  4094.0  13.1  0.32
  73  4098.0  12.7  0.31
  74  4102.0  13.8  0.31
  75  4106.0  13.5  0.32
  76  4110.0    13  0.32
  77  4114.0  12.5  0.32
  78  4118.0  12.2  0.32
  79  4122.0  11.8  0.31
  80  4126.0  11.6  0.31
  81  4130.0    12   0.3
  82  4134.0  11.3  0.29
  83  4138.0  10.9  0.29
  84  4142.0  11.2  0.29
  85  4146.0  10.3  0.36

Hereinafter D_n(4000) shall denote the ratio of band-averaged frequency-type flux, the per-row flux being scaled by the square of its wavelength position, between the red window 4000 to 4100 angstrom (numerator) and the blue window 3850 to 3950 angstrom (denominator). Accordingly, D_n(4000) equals 1.0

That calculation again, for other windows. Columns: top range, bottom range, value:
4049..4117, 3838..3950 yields 1.03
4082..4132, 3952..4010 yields 1.09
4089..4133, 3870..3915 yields 1.05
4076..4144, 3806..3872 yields 1.03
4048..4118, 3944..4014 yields 1.06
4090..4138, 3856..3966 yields 1.06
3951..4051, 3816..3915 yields 0.93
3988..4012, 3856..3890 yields 0.86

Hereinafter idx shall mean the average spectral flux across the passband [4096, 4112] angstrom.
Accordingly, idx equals 13.2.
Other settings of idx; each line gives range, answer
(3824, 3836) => 13.6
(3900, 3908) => 13.1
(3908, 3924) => 12.3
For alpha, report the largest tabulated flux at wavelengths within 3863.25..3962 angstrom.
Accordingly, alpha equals 14.7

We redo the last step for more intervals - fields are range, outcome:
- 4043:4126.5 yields 13.8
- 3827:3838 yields 13.7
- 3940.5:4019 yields 13.5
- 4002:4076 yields 12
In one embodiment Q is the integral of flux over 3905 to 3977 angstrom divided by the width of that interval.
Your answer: 12.5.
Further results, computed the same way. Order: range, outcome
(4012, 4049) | 11.2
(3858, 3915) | 13.6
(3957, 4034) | 11.9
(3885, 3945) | 12.6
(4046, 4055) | 11.1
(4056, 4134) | 12.3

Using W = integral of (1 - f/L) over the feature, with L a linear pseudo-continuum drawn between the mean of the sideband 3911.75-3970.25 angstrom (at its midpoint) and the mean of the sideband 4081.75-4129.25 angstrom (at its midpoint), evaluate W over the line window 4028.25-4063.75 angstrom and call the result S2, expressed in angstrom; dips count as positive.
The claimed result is 3.9 angstrom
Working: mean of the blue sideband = 12.4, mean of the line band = 11.2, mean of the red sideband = 12.6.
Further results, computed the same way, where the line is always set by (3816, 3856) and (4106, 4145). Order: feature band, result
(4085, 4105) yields -1.6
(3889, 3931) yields 1.4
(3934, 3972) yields 0.6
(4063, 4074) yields 0.6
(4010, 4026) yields 1.5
